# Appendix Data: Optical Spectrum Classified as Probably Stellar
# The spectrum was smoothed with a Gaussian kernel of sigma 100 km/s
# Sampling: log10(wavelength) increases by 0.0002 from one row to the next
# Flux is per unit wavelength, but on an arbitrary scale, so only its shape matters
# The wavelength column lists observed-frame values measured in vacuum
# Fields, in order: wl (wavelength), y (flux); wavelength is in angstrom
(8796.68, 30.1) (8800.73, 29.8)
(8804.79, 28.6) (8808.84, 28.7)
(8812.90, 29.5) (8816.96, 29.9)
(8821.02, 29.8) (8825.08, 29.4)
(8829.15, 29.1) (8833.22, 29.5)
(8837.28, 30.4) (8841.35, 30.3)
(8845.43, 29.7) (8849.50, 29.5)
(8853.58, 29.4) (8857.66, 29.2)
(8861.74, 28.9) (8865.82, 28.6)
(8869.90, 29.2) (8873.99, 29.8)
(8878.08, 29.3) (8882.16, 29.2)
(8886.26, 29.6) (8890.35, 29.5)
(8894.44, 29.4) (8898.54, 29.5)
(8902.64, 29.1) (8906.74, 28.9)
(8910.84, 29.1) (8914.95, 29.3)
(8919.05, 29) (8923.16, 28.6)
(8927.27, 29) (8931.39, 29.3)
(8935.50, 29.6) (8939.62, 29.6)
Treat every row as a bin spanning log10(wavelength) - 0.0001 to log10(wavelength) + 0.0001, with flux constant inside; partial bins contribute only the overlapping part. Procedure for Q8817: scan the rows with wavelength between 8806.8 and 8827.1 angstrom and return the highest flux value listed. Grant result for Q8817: 29.9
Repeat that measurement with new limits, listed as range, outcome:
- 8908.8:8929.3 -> 29.3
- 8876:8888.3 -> 29.6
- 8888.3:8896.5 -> 29.5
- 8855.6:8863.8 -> 29.2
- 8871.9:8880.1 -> 29.8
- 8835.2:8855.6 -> 30.4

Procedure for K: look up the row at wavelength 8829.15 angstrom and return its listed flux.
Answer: 29.1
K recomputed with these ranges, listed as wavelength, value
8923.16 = 28.6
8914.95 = 29.3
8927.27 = 29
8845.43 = 29.7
